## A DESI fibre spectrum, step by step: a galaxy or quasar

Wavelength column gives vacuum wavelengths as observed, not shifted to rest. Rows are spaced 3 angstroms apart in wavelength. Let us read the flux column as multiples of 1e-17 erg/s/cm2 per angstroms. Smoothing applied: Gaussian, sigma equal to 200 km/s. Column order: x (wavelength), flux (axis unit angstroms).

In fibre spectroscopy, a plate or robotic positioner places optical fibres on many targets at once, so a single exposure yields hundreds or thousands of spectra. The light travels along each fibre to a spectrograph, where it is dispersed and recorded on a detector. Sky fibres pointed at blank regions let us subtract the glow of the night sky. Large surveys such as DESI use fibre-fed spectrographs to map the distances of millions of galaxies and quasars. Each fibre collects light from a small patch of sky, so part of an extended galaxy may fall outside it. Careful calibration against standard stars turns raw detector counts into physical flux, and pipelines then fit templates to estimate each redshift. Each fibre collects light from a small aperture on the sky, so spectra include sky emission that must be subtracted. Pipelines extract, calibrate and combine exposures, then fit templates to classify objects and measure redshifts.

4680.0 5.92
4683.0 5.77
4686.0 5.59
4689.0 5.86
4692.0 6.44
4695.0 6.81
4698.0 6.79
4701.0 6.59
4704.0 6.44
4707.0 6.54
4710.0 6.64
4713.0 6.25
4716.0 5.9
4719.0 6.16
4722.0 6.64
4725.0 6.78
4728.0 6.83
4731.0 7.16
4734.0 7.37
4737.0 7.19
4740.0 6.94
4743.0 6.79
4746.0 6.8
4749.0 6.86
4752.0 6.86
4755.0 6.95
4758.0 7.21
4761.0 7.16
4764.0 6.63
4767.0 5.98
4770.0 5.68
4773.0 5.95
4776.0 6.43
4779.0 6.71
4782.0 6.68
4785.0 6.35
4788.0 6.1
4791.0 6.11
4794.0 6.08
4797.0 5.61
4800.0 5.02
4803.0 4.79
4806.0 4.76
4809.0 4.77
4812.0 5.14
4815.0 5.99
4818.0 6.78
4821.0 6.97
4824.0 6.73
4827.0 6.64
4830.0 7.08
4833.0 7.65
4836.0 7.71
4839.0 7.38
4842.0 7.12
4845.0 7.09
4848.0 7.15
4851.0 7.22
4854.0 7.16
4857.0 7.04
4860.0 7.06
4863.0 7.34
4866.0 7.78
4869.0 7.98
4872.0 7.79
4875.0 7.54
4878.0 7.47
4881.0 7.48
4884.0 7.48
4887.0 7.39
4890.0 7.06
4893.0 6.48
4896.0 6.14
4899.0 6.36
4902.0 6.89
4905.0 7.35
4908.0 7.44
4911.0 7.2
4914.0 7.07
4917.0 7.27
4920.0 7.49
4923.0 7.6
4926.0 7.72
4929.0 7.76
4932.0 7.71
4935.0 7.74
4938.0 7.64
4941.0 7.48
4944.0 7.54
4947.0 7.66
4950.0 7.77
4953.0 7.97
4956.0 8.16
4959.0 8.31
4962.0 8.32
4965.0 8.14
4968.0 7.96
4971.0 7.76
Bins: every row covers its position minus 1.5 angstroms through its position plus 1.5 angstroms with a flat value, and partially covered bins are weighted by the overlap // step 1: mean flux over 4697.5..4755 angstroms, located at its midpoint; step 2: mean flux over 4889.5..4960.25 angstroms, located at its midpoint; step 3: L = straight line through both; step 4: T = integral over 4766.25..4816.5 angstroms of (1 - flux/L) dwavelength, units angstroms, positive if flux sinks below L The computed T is 8.5 angstroms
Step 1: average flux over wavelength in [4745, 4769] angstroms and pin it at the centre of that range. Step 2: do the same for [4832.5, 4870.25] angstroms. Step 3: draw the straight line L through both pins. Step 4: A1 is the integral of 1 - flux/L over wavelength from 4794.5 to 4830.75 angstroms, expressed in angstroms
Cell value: 6.5 angstroms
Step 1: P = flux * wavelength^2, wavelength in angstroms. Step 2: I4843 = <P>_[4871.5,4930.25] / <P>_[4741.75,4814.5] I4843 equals 1.24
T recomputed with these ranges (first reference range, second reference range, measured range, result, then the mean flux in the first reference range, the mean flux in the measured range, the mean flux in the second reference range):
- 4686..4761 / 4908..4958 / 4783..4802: 3.0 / 6.69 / 5.87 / 7.61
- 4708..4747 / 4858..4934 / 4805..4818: 3.1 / 6.72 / 5.37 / 7.31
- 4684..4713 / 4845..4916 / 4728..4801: 1.5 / 6.39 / 6.54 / 7.21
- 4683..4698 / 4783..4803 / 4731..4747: -2.7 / 6.2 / 7.04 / 5.82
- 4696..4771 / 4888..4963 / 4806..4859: 2.5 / 6.69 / 6.75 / 7.44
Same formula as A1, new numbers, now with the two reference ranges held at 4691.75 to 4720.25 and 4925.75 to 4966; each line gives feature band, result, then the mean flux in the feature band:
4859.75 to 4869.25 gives -0.21 angstroms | 7.55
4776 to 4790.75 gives 1.03 angstroms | 6.43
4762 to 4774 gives 1.25 angstroms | 6.11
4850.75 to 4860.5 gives 0.29 angstroms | 7.11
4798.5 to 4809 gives 3.26 angstroms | 4.84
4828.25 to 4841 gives -0.39 angstroms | 7.43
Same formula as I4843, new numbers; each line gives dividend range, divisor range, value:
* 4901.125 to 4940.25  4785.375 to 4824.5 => 1.36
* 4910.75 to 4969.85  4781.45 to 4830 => 1.38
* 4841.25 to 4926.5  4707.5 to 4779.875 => 1.15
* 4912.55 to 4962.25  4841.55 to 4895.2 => 1.09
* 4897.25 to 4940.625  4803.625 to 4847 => 1.17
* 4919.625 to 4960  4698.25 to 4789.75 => 1.27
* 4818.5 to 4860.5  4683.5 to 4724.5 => 1.19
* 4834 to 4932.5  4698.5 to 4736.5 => 1.18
